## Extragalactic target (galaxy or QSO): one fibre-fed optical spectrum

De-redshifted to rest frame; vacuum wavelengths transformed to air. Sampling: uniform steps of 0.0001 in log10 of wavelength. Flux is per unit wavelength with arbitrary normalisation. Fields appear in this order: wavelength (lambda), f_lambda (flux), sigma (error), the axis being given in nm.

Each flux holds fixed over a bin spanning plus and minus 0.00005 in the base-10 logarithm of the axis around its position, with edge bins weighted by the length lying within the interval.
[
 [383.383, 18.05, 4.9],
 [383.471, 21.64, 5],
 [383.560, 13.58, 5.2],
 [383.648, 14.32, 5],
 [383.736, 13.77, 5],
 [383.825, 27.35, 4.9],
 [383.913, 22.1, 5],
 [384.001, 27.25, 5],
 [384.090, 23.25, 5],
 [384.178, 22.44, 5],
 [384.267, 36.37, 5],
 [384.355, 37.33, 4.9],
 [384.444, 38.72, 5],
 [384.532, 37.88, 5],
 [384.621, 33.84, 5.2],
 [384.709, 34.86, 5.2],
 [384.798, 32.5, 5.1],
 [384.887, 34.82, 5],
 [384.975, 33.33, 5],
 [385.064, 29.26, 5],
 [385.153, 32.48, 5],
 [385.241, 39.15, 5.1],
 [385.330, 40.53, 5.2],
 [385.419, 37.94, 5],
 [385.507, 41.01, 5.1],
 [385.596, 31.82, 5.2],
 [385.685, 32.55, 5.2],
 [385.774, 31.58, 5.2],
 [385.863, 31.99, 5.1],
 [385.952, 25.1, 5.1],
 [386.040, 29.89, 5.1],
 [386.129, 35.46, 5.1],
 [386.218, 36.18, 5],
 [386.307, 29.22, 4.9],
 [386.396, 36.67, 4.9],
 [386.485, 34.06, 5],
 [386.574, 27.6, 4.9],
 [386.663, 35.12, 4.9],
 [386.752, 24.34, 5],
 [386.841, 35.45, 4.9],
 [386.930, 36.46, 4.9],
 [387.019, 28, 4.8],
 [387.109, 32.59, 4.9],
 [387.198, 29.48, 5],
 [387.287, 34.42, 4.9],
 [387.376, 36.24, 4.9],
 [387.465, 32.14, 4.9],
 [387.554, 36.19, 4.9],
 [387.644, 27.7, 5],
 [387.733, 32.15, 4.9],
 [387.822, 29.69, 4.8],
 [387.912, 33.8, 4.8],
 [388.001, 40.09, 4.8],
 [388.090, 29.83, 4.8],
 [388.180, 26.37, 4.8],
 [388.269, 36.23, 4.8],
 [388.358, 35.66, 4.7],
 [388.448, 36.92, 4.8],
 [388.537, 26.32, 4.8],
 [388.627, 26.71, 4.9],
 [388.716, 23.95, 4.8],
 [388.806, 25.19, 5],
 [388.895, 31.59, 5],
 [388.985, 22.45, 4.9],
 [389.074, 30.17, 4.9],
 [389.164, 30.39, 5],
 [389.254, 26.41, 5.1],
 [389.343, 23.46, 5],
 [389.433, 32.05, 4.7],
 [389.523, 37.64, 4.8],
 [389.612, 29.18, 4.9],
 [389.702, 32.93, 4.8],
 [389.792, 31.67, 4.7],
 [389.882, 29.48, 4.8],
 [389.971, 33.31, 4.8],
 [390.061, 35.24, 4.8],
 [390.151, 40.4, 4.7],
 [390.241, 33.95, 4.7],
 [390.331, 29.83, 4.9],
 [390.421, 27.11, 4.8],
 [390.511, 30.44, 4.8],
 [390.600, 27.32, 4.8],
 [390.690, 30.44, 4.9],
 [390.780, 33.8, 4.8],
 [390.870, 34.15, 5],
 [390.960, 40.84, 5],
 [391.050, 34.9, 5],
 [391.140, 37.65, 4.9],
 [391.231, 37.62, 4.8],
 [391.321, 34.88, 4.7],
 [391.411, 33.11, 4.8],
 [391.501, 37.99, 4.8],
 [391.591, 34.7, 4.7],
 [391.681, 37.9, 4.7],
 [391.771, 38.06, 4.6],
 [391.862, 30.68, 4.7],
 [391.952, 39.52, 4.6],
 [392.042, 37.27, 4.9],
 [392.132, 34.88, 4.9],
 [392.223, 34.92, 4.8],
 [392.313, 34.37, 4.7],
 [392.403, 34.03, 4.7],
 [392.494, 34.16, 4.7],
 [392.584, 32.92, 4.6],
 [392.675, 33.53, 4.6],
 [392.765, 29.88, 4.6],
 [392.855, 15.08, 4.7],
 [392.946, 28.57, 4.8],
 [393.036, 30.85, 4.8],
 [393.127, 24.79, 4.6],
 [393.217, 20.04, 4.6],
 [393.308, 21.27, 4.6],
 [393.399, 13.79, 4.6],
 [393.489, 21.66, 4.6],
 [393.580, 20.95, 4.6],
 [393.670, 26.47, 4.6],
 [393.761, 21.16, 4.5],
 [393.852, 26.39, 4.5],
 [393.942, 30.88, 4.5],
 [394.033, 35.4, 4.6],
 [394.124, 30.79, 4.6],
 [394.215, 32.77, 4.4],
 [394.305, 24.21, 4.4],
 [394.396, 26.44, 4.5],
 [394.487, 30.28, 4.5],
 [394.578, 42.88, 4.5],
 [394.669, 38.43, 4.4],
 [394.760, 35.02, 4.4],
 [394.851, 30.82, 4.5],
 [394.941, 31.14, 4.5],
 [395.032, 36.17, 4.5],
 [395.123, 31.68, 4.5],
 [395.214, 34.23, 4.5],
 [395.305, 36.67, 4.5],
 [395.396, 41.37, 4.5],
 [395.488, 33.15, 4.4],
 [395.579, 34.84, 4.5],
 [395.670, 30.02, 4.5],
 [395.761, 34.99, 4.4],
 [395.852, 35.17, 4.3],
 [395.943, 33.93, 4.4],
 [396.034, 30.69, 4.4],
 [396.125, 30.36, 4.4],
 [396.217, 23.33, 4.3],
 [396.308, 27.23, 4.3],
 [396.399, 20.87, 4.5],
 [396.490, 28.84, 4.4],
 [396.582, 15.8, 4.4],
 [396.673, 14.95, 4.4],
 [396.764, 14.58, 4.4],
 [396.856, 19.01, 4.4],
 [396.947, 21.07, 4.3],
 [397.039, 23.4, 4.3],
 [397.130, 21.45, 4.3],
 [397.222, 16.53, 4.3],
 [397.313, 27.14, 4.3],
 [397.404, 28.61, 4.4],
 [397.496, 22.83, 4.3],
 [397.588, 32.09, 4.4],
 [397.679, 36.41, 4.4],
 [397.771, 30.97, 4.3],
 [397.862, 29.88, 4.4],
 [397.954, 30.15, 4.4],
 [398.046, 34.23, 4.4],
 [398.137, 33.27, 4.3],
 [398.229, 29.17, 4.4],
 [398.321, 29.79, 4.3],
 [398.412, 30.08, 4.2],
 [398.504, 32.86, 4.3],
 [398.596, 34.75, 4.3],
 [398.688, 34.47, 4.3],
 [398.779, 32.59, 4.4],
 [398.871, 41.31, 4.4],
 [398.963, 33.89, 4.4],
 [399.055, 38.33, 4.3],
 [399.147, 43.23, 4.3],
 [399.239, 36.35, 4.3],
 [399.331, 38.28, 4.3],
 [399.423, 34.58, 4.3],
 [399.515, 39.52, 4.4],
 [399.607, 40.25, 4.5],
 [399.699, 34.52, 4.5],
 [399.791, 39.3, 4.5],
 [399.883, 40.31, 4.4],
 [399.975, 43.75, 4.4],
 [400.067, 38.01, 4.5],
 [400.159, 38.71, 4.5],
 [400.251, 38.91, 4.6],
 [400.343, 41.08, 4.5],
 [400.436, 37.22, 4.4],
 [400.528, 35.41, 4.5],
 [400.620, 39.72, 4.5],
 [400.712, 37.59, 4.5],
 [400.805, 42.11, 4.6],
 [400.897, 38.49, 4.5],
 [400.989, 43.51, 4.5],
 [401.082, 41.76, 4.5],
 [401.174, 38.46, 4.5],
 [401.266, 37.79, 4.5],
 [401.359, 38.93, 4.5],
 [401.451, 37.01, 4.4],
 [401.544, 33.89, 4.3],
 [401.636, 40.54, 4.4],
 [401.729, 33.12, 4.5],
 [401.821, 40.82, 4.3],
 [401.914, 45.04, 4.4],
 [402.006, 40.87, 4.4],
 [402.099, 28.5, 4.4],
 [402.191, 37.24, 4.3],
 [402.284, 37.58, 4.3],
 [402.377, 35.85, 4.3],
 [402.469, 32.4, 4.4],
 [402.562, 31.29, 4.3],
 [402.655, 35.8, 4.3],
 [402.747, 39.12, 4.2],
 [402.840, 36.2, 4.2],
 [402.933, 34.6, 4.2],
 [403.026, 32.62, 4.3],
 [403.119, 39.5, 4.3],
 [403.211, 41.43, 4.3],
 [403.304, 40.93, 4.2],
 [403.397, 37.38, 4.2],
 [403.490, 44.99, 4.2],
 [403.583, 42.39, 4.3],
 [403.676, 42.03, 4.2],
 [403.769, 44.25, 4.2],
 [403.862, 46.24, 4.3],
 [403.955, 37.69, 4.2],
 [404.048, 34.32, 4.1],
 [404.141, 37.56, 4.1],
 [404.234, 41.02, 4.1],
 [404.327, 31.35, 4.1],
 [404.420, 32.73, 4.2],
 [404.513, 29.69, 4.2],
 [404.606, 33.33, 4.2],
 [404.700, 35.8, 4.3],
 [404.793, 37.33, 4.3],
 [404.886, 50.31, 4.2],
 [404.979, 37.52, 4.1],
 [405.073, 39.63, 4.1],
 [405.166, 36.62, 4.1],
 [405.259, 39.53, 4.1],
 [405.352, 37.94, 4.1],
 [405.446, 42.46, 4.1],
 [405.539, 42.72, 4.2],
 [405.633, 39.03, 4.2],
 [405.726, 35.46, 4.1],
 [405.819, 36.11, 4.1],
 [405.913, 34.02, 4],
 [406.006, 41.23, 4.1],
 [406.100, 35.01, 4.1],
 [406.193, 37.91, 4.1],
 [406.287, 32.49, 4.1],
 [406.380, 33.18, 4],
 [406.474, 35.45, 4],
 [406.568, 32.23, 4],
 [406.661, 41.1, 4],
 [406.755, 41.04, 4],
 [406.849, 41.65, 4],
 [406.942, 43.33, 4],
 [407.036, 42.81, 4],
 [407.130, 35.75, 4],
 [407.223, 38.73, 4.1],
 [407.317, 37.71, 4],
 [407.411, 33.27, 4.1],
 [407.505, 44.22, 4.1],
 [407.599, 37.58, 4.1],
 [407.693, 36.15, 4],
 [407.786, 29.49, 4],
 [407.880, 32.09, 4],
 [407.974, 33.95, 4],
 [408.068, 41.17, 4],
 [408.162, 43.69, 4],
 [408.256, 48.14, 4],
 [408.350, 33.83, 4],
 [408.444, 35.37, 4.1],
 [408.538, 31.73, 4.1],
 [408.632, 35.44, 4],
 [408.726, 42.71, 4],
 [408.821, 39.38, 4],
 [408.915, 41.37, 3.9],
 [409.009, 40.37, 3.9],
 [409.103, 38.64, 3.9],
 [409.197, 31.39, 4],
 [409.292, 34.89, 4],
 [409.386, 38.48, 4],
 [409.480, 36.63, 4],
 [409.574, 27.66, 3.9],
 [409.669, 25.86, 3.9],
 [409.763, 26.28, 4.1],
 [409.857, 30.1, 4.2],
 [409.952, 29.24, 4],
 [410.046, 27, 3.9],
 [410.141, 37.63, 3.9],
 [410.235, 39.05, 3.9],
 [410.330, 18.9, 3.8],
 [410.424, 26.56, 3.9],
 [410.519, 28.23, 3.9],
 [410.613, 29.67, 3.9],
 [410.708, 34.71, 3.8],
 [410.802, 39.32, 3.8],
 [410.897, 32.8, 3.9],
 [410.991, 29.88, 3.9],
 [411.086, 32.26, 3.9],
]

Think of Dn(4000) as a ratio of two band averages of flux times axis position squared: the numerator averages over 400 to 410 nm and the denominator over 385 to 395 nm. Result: 1.28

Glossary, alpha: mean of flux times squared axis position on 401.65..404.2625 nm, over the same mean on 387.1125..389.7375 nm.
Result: 1.33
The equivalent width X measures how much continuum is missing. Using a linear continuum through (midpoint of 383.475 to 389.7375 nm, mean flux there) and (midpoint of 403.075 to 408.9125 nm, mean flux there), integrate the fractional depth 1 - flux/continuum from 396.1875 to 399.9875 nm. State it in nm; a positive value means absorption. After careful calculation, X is 0.53 nm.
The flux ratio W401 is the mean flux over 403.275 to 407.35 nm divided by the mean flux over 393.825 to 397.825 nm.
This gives 1.32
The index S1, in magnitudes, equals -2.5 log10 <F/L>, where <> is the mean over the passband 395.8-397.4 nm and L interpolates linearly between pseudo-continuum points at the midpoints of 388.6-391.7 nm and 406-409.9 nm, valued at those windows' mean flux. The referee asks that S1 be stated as 0.368 mag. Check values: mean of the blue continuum 32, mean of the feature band 24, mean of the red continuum 36.6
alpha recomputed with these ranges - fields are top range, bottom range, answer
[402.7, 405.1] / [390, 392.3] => 1.18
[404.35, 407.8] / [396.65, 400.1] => 1.23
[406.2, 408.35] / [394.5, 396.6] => 1.25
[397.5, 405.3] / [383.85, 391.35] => 1.24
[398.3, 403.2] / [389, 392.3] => 1.18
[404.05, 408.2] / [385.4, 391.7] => 1.27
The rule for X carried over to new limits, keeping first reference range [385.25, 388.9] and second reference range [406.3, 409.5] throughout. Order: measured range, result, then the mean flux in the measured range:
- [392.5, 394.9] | 0.43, 28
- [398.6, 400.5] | -0.14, 38.1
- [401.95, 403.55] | -0.02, 36.9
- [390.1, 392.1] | -0.08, 34.7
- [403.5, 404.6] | -0.04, 38.2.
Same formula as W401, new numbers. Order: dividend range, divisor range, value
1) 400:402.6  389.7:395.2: 1.21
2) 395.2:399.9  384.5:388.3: 0.93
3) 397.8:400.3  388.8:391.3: 1.13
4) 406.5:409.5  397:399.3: 1.21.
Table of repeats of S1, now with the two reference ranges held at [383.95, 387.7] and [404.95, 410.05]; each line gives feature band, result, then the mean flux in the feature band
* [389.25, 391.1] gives 0.05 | 32.3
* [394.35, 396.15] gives 0.02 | 34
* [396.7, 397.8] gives 0.40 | 24.2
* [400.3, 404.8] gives -0.06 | 37.8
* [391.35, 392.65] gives -0.04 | 35.3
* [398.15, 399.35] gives 0.01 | 34.9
